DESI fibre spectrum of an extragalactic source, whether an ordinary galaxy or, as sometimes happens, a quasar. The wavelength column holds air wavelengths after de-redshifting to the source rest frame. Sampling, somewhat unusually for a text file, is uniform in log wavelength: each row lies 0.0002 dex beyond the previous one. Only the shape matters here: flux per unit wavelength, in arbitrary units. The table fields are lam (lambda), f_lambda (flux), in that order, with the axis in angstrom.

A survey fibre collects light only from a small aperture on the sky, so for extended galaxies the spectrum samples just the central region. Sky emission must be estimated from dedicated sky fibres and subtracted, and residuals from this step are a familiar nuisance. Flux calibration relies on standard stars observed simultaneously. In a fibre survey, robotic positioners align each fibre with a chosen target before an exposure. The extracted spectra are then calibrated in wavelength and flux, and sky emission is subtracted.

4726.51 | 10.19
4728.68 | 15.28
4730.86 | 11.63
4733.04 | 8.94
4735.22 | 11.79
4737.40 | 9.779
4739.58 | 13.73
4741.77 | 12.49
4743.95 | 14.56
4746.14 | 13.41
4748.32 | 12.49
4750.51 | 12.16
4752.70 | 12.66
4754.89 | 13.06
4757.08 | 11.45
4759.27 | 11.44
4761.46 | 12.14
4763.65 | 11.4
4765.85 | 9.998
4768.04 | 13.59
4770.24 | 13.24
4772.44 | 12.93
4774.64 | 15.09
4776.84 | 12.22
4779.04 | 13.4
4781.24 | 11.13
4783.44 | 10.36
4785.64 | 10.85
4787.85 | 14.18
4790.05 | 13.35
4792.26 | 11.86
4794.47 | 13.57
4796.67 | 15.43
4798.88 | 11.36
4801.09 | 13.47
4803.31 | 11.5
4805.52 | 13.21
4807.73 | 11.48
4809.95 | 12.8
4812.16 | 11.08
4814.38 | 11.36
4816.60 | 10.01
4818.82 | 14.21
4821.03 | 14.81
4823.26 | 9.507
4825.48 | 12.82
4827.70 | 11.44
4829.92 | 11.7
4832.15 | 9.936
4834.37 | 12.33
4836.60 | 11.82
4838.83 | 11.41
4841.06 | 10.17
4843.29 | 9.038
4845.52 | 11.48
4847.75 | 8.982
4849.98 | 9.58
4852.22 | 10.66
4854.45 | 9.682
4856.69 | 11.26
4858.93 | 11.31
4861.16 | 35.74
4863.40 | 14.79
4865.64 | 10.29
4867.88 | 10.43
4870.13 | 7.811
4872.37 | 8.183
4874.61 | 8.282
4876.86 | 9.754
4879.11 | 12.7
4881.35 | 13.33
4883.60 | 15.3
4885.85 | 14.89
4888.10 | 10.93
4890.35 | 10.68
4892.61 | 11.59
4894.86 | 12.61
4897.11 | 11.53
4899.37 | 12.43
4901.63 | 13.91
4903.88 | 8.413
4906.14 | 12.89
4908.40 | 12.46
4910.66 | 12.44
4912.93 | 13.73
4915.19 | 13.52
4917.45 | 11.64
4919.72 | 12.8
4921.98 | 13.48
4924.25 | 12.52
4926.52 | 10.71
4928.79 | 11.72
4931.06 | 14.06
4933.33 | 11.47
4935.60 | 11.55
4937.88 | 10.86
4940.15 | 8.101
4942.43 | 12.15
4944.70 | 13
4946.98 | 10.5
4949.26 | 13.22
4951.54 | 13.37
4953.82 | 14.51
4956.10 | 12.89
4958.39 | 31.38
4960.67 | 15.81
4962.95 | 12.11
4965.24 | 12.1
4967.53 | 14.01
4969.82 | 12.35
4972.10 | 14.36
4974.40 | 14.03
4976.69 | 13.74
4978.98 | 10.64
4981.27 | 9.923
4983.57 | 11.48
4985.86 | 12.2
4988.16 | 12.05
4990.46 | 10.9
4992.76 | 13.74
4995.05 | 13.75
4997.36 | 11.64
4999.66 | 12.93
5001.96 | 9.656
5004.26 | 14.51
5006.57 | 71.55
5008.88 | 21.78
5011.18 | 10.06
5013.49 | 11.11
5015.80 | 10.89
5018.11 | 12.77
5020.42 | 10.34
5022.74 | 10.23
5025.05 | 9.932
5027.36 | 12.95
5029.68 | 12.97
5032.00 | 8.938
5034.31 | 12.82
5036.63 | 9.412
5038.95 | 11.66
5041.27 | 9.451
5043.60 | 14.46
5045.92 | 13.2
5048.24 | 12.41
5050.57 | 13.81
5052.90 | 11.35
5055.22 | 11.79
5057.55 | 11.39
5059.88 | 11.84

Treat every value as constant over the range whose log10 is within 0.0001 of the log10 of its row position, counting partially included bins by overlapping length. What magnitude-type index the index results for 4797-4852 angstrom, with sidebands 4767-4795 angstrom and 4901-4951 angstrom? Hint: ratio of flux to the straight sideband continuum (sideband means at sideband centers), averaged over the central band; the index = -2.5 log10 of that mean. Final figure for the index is 0.091 mag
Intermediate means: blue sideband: 12.7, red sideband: 12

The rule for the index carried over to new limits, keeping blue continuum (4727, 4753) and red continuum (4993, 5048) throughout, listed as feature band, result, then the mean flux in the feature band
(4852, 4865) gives -0.182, 15.7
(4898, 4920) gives 0.109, 12.4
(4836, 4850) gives 0.261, 10.4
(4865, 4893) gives 0.211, 11.1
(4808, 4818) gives 0.137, 11.4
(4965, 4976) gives 0.056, 13.5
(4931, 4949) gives 0.220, 11.4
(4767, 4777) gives -0.075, 13.5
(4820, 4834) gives 0.117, 11.7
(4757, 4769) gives 0.078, 11.7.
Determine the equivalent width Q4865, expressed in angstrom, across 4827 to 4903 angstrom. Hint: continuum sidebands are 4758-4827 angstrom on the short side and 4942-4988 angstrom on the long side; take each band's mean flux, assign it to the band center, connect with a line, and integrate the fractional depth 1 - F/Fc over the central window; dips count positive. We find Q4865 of 5.8 angstrom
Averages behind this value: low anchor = 12.4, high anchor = 13.7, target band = 11.9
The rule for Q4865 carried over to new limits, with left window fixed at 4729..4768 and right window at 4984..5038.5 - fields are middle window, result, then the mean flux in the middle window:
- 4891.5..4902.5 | 0.9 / 12.4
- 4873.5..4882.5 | 1.5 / 11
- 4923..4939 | 2.3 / 11.8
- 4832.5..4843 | 1.4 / 11.1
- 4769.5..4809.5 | -0.8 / 12.7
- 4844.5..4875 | 2.3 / 12.1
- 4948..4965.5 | -2.2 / 15.8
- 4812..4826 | 0.8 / 12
